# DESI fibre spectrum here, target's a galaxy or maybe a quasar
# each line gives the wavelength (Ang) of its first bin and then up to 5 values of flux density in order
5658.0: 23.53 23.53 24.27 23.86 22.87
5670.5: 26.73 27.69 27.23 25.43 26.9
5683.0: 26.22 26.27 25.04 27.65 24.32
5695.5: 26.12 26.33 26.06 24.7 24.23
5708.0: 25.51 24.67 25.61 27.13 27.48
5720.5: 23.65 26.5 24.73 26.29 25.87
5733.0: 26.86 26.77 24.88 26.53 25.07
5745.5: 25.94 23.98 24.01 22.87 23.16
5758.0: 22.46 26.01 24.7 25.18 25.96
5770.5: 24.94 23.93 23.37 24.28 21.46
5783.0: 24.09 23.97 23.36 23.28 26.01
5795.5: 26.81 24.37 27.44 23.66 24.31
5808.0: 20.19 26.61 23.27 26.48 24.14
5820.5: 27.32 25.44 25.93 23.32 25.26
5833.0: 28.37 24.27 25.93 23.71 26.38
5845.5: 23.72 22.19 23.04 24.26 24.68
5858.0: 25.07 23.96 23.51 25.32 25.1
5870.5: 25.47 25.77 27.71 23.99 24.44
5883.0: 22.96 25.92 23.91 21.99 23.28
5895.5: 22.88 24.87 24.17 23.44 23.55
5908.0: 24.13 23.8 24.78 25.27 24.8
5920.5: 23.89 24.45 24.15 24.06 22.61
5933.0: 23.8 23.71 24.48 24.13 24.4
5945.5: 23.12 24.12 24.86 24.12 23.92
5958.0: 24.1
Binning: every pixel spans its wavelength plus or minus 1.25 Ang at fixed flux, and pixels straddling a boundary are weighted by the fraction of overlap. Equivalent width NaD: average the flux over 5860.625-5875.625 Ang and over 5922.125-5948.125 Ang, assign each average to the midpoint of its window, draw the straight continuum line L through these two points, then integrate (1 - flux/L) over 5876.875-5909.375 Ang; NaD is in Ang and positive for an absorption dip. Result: 1.2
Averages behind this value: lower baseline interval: 25.2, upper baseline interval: 23.9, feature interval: 23.8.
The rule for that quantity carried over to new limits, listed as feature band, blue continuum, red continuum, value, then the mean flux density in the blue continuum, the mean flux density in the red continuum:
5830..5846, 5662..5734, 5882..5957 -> -0.54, 25.7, 24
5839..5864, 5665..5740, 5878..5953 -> 0.48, 25.8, 24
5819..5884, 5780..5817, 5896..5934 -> -1.68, 24.4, 24.1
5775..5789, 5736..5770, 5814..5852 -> 0.79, 24.7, 25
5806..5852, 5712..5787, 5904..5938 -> -0.40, 24.9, 24.1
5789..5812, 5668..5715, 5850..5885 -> 0.41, 25.9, 24.7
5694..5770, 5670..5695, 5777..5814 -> 0.30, 26.3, 24.2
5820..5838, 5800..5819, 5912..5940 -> -0.95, 24.4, 24.2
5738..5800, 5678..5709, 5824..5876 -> 2.15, 25.8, 24.9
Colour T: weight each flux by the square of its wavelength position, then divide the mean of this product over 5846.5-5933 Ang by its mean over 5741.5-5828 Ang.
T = 1.02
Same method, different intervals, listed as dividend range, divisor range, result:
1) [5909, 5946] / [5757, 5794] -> 1.05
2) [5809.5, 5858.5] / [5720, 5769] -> 1.03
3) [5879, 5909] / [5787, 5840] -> 0.98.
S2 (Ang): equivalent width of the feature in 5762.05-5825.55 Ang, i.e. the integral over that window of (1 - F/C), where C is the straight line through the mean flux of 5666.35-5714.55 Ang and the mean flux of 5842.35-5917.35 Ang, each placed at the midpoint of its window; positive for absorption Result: 0.9 Ang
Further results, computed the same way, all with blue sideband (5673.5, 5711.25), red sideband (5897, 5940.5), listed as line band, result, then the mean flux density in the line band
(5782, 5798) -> 0.33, 24.6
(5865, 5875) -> -0.45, 25.6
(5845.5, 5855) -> 0.49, 23.4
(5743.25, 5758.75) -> 0.93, 23.9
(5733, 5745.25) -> -0.22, 25.9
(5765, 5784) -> 0.83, 24.1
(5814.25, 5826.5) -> -0.49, 25.9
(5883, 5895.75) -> 0.39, 23.6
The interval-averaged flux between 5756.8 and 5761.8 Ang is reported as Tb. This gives 24.3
